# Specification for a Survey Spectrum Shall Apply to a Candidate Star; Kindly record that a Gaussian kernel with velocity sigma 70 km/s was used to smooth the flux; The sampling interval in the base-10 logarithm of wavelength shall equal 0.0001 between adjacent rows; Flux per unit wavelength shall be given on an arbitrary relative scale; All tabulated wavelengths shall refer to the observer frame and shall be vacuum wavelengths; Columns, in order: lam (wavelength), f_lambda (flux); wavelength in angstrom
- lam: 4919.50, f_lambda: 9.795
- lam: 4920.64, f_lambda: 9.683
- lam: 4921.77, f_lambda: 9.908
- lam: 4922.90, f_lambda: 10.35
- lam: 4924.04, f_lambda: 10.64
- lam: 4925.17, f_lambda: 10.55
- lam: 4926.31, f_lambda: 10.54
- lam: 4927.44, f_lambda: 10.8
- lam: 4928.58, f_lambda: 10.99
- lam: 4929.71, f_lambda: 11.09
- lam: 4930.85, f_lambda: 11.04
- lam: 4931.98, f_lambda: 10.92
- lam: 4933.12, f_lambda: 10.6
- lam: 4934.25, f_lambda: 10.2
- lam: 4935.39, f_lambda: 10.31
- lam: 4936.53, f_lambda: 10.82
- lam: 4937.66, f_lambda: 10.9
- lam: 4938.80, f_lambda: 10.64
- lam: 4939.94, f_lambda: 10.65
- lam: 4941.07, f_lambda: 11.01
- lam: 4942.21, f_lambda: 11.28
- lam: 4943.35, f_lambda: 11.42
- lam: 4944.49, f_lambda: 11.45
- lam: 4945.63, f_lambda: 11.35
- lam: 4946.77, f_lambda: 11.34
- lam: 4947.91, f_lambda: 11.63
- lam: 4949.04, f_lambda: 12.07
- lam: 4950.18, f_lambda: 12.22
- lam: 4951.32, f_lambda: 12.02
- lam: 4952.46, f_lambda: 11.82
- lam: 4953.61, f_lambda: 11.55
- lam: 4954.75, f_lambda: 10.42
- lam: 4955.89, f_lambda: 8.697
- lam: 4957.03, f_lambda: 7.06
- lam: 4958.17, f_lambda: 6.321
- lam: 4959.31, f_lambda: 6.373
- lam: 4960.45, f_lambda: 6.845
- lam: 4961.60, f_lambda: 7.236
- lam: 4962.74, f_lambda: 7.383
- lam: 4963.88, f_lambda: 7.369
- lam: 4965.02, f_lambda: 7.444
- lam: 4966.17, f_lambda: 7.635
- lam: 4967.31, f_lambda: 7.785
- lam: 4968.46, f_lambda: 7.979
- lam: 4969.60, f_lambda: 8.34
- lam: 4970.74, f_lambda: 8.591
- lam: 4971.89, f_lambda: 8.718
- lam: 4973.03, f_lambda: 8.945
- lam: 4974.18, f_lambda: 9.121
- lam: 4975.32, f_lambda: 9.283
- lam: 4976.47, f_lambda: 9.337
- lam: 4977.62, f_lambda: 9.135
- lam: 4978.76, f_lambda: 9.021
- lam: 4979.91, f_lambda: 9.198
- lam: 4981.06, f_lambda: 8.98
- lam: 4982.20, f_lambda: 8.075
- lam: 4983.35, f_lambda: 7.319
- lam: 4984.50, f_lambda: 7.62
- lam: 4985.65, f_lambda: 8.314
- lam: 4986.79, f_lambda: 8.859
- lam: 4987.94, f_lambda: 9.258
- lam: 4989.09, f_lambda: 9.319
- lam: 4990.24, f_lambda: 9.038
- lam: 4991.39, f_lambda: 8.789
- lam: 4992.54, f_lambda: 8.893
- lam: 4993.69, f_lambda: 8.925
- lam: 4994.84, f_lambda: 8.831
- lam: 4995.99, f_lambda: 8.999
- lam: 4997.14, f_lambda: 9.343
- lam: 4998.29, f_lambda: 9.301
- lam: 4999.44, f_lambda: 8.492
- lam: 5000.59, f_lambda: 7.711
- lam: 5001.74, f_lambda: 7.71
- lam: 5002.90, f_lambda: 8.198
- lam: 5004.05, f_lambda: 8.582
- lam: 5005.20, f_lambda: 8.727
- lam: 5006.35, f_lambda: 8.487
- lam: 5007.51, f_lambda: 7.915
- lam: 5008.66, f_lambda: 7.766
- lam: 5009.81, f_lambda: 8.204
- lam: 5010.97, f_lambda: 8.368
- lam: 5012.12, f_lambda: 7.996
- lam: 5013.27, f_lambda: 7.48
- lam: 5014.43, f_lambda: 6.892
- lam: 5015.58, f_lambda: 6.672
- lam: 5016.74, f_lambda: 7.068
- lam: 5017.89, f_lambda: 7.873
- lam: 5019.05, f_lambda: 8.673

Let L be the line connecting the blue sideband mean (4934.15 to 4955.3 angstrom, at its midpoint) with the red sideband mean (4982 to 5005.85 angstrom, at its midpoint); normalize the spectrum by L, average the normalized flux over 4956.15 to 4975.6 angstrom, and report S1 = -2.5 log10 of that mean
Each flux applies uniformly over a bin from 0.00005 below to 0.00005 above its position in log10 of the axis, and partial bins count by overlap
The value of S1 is 0.28 mag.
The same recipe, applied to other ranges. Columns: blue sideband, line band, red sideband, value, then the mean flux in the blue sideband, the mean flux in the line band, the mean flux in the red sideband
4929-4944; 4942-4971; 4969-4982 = 0.06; 10.8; 9.35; 8.95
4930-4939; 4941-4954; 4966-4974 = -0.18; 10.7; 11.6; 8.36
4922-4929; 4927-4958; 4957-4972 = -0.18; 10.6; 10.8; 7.49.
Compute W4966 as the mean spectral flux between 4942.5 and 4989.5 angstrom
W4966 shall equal 9.1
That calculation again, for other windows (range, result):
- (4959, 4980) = 8.2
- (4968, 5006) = 8.7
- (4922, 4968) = 10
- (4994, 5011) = 8.45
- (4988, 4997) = 9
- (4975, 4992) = 8.76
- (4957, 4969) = 7.22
